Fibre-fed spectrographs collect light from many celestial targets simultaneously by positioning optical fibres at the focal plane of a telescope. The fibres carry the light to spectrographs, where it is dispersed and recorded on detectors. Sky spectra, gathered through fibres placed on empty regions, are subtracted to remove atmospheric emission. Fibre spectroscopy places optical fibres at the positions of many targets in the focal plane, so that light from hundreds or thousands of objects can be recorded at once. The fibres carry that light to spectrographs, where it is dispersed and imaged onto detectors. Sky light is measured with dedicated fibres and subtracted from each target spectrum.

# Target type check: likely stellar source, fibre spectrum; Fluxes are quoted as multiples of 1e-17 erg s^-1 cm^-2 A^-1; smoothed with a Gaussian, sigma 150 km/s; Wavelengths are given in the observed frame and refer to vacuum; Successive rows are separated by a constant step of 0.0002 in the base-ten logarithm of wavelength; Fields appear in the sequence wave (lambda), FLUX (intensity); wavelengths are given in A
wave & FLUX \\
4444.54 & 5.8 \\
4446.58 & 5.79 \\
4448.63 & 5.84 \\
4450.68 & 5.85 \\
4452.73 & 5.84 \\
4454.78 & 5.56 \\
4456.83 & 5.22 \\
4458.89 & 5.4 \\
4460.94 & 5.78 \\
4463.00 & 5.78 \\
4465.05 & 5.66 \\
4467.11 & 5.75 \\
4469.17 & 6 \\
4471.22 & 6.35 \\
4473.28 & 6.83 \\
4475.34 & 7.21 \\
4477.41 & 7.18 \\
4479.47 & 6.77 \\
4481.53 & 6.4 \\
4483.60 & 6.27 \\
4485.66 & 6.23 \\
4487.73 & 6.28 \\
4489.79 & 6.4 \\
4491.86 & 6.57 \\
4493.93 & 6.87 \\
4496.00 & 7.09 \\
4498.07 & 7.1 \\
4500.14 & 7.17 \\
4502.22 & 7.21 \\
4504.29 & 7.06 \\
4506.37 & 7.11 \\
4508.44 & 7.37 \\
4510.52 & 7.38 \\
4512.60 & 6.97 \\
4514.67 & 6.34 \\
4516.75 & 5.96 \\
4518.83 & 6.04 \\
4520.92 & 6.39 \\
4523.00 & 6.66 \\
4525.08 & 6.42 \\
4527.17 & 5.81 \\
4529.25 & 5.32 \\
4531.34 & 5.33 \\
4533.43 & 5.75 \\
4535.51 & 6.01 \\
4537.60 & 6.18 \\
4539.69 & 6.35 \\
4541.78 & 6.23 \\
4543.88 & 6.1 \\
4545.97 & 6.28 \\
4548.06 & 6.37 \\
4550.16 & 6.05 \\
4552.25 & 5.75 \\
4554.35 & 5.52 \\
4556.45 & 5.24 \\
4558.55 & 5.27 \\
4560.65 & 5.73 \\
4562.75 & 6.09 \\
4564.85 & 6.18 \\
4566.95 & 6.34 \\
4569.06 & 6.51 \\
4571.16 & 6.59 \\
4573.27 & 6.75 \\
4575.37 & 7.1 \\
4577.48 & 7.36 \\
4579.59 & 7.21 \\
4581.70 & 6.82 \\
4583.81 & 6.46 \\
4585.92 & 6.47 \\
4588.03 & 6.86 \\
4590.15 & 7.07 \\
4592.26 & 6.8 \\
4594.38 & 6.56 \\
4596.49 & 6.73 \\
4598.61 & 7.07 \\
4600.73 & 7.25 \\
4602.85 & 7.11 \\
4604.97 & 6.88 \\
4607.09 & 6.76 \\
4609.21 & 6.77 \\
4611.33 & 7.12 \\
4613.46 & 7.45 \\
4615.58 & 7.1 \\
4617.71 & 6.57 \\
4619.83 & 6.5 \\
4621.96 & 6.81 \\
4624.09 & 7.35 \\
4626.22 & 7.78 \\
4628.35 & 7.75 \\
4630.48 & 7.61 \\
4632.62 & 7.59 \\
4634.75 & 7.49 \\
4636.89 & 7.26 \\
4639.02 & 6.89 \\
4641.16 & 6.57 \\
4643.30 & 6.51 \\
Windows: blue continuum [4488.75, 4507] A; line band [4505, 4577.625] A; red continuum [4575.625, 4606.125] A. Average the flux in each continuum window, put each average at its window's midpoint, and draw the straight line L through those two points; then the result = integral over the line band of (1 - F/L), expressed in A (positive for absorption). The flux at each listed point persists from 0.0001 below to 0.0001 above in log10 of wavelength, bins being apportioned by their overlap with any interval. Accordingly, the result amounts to 7.2 A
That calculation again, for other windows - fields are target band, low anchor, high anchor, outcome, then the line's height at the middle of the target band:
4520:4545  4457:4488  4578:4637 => 2.1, 6.59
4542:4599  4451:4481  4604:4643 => 3.1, 6.77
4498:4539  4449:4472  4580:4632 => -1.5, 6.24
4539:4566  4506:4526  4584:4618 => 3.3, 6.76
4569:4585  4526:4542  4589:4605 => -0.7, 6.59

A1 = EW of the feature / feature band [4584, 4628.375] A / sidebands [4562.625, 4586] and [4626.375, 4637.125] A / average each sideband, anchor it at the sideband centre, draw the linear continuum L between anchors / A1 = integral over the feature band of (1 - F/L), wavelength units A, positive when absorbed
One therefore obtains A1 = 1.36 A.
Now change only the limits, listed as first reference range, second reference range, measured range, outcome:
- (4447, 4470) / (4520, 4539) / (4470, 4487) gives -2.5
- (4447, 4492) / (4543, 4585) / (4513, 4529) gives 0.0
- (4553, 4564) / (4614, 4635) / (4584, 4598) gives -0.7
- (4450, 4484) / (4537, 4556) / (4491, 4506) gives -2.3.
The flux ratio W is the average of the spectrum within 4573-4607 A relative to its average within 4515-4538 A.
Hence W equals 1.15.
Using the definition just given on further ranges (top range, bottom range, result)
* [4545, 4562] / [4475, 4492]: 0.88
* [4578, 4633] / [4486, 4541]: 1.08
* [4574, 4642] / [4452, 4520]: 1.09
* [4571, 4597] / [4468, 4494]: 1.04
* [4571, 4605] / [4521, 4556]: 1.15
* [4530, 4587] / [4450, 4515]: 0.96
